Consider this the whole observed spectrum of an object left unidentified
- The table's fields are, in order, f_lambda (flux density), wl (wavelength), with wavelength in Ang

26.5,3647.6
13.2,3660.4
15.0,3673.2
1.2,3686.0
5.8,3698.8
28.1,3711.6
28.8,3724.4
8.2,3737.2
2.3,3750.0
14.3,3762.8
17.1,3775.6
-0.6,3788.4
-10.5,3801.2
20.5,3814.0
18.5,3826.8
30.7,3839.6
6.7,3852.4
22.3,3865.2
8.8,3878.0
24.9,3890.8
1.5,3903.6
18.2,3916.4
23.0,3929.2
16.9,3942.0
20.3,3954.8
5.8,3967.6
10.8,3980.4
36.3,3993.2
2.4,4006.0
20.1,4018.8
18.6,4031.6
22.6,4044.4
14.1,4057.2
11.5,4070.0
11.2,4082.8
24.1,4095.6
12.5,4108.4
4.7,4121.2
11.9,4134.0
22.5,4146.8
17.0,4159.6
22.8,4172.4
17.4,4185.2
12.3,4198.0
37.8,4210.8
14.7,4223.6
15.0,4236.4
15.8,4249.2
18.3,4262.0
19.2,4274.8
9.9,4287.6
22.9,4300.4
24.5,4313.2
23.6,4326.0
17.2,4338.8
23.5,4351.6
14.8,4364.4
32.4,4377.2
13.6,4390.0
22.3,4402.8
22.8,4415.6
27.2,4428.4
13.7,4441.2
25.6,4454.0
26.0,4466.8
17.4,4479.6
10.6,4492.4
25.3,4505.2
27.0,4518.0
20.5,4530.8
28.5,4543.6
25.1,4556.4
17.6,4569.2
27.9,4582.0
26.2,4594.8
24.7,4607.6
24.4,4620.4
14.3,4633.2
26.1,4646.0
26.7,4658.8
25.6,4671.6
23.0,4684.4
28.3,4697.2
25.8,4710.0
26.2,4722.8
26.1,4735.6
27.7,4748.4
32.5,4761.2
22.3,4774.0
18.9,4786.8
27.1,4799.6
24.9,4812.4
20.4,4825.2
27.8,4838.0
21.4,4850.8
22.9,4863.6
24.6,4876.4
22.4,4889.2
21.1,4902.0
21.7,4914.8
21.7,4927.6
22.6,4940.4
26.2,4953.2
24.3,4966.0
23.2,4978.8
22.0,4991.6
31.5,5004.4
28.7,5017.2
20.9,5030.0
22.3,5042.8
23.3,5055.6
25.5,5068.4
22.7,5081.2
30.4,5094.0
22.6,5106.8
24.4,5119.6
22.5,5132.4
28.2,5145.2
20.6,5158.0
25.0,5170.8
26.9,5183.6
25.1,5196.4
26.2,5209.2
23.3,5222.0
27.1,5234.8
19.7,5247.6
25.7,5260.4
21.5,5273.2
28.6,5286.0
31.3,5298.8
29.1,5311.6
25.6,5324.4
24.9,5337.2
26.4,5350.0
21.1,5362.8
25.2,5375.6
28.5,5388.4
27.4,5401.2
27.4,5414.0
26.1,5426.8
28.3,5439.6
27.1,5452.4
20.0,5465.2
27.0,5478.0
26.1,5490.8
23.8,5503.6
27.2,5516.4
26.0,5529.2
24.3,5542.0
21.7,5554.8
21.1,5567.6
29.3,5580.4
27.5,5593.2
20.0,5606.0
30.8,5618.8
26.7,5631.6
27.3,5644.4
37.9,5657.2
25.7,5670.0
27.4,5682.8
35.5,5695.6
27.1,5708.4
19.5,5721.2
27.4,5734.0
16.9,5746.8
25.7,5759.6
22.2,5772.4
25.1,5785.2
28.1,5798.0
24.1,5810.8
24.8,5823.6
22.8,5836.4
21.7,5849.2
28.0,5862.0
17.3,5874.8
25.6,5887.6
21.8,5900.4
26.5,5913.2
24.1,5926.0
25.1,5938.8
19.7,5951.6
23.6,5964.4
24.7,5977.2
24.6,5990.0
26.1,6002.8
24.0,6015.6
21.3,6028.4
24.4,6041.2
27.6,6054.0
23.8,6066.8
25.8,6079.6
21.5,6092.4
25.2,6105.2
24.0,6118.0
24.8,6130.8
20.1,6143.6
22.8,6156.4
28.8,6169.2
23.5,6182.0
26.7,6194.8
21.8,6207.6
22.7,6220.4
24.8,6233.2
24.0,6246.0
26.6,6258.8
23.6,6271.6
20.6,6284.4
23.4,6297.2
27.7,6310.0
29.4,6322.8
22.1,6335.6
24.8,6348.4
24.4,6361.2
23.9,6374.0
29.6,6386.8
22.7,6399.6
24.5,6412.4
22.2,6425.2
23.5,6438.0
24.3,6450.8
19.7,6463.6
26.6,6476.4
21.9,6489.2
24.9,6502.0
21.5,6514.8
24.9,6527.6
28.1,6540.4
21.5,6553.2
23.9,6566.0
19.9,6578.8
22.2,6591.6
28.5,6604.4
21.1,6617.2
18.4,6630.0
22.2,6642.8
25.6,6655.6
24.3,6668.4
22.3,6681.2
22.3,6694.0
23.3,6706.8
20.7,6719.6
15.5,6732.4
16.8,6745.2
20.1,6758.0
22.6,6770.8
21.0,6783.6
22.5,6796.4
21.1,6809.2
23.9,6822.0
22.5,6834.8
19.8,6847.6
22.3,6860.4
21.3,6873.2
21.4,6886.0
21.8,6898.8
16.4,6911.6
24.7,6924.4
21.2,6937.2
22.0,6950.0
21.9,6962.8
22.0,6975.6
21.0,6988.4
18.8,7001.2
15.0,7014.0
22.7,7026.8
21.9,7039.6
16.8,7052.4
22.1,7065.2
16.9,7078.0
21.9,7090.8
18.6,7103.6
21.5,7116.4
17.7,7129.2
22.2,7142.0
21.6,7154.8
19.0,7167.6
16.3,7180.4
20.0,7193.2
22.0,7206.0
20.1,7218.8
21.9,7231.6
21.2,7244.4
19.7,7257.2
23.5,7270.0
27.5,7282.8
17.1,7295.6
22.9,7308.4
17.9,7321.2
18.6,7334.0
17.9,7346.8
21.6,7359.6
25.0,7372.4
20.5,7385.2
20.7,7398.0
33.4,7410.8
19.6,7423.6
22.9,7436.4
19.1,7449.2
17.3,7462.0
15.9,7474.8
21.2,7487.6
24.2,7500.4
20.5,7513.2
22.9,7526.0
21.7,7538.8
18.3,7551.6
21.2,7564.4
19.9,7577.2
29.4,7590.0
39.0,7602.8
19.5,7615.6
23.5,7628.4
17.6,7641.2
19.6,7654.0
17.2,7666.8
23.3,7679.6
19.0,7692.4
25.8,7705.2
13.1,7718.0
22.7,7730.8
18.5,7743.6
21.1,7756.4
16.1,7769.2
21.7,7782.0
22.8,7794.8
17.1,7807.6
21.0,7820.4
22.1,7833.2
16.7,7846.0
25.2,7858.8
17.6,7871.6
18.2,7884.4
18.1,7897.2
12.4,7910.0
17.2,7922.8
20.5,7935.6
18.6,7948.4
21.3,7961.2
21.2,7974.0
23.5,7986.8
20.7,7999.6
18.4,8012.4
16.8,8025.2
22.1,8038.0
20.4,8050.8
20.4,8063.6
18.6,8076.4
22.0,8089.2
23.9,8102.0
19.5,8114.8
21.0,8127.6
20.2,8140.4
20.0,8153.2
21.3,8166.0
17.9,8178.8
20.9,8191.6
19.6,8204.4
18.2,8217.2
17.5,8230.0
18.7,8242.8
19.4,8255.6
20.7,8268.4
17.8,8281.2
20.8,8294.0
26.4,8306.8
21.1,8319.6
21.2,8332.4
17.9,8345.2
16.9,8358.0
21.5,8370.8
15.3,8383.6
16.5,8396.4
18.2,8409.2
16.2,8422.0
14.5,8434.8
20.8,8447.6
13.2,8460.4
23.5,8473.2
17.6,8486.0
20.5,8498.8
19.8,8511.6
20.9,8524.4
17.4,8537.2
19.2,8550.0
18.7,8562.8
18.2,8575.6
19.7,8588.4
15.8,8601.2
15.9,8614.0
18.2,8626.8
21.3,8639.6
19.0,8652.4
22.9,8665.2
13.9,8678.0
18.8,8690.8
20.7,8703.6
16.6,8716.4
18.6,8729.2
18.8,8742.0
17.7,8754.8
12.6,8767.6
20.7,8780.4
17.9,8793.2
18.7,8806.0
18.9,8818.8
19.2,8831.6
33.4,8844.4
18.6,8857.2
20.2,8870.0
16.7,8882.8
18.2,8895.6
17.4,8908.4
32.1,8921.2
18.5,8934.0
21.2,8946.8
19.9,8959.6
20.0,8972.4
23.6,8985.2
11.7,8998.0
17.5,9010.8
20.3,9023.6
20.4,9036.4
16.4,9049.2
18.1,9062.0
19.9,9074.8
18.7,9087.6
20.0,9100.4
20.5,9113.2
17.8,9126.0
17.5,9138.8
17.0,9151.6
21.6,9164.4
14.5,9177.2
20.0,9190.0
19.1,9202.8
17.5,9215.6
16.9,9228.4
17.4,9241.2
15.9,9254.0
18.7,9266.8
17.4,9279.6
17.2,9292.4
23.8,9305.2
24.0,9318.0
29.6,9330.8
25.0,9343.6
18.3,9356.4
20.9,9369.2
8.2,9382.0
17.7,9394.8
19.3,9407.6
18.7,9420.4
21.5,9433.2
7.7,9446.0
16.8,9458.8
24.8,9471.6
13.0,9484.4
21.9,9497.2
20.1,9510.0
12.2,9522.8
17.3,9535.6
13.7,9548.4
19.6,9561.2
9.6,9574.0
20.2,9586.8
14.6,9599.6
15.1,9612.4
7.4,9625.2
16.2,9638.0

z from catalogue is 0.130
